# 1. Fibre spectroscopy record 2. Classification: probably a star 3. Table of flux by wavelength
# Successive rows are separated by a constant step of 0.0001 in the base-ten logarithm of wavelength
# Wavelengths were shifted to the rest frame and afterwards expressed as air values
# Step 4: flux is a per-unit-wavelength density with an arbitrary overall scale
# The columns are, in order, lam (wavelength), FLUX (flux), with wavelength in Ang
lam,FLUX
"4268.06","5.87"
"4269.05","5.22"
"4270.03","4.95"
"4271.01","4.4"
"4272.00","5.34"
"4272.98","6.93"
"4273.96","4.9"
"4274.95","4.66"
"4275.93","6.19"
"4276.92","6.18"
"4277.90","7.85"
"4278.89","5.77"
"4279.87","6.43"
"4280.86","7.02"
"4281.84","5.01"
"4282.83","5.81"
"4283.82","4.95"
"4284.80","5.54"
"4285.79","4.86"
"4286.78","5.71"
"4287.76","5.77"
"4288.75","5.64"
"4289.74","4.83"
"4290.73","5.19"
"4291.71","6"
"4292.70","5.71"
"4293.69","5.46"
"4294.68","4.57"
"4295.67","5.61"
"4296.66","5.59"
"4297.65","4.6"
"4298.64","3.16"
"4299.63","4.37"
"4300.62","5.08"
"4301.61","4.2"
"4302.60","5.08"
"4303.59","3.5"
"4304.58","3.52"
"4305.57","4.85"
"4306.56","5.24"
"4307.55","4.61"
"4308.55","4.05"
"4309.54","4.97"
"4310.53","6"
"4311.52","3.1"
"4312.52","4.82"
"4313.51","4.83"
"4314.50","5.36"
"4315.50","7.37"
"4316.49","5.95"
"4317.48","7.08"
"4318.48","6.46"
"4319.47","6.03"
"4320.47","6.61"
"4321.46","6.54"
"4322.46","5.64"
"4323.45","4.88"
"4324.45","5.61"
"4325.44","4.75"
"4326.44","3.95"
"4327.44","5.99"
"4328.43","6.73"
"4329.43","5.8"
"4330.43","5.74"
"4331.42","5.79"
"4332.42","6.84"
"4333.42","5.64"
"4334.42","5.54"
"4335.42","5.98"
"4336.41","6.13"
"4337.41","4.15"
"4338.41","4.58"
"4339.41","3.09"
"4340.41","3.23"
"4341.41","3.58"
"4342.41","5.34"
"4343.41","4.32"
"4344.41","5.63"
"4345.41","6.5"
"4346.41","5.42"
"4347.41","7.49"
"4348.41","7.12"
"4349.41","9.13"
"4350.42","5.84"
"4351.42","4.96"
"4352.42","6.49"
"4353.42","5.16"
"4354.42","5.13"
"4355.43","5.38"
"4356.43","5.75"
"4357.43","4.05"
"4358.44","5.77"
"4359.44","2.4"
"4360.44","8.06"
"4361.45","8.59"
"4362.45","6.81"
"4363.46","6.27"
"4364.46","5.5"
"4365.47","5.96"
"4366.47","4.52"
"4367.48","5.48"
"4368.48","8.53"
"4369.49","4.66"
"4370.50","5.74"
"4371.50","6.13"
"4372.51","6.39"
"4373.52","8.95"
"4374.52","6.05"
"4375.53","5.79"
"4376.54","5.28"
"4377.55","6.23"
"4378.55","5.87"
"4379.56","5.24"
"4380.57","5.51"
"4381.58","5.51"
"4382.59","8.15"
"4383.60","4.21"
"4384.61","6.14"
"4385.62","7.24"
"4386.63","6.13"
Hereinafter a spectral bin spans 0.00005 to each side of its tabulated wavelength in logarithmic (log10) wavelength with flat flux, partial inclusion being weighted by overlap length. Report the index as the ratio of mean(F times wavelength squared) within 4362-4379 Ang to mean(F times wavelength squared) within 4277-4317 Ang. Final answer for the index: 1.22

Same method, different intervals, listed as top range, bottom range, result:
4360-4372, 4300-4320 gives 1.27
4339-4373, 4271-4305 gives 1.11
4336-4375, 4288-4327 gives 1.14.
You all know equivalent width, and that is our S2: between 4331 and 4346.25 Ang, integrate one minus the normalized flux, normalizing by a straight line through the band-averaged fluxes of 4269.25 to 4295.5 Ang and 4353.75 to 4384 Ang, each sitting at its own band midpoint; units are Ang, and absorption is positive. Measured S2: 1.9 Ang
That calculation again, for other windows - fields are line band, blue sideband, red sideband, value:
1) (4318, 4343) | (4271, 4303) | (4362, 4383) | 1.7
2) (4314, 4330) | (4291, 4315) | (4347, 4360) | -2.5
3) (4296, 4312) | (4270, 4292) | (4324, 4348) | 2.9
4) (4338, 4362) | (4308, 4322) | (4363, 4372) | 1.0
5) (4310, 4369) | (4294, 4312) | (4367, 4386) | -3.8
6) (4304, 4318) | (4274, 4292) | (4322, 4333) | 1.3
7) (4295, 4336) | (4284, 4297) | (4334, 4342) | -3.2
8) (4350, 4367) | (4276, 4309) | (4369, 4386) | 0.5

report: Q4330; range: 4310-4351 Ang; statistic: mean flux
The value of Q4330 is 5.62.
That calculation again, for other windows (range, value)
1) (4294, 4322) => 5.12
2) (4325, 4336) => 5.71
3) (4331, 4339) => 5.55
